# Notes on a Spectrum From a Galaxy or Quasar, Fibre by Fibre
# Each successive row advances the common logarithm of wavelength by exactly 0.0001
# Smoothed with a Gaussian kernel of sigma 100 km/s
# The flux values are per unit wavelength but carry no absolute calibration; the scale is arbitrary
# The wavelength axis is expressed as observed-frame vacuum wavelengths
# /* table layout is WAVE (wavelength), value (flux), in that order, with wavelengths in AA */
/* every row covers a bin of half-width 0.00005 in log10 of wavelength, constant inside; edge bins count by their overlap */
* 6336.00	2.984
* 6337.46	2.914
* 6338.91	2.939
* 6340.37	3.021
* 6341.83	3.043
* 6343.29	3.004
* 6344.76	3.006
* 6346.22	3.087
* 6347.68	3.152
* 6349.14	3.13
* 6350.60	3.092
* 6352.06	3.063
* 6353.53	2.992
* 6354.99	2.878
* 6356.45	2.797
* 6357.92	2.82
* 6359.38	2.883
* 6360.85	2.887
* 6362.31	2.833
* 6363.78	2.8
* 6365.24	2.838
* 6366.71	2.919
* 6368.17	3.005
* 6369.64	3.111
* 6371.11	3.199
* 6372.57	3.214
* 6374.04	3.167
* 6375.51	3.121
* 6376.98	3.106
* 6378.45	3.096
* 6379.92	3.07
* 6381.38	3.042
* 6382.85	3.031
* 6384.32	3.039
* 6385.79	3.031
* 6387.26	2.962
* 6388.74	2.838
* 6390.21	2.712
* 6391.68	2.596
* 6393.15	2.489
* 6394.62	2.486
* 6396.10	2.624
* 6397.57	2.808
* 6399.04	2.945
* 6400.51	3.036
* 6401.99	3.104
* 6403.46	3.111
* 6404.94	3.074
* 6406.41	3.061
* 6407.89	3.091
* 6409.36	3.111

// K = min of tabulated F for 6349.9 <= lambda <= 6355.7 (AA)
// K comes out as 2.878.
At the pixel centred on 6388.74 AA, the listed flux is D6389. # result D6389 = 2.838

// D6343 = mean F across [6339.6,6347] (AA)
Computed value 3.03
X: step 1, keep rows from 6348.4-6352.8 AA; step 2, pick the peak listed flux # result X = 3.13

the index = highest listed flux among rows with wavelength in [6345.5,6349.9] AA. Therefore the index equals 3.152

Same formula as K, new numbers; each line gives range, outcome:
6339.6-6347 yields 3.004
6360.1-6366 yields 2.8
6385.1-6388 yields 2.962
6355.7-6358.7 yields 2.797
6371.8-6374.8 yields 3.167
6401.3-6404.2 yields 3.104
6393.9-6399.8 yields 2.486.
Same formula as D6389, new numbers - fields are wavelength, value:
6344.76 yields 3.006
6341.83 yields 3.043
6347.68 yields 3.152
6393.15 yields 2.489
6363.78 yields 2.8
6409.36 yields 3.111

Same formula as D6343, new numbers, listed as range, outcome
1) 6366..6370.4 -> 3.01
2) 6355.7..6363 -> 2.84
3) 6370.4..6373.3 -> 3.21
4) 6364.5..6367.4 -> 2.88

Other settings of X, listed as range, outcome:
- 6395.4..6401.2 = 3.036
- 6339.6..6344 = 3.043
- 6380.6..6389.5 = 3.042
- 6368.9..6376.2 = 3.214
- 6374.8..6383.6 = 3.121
